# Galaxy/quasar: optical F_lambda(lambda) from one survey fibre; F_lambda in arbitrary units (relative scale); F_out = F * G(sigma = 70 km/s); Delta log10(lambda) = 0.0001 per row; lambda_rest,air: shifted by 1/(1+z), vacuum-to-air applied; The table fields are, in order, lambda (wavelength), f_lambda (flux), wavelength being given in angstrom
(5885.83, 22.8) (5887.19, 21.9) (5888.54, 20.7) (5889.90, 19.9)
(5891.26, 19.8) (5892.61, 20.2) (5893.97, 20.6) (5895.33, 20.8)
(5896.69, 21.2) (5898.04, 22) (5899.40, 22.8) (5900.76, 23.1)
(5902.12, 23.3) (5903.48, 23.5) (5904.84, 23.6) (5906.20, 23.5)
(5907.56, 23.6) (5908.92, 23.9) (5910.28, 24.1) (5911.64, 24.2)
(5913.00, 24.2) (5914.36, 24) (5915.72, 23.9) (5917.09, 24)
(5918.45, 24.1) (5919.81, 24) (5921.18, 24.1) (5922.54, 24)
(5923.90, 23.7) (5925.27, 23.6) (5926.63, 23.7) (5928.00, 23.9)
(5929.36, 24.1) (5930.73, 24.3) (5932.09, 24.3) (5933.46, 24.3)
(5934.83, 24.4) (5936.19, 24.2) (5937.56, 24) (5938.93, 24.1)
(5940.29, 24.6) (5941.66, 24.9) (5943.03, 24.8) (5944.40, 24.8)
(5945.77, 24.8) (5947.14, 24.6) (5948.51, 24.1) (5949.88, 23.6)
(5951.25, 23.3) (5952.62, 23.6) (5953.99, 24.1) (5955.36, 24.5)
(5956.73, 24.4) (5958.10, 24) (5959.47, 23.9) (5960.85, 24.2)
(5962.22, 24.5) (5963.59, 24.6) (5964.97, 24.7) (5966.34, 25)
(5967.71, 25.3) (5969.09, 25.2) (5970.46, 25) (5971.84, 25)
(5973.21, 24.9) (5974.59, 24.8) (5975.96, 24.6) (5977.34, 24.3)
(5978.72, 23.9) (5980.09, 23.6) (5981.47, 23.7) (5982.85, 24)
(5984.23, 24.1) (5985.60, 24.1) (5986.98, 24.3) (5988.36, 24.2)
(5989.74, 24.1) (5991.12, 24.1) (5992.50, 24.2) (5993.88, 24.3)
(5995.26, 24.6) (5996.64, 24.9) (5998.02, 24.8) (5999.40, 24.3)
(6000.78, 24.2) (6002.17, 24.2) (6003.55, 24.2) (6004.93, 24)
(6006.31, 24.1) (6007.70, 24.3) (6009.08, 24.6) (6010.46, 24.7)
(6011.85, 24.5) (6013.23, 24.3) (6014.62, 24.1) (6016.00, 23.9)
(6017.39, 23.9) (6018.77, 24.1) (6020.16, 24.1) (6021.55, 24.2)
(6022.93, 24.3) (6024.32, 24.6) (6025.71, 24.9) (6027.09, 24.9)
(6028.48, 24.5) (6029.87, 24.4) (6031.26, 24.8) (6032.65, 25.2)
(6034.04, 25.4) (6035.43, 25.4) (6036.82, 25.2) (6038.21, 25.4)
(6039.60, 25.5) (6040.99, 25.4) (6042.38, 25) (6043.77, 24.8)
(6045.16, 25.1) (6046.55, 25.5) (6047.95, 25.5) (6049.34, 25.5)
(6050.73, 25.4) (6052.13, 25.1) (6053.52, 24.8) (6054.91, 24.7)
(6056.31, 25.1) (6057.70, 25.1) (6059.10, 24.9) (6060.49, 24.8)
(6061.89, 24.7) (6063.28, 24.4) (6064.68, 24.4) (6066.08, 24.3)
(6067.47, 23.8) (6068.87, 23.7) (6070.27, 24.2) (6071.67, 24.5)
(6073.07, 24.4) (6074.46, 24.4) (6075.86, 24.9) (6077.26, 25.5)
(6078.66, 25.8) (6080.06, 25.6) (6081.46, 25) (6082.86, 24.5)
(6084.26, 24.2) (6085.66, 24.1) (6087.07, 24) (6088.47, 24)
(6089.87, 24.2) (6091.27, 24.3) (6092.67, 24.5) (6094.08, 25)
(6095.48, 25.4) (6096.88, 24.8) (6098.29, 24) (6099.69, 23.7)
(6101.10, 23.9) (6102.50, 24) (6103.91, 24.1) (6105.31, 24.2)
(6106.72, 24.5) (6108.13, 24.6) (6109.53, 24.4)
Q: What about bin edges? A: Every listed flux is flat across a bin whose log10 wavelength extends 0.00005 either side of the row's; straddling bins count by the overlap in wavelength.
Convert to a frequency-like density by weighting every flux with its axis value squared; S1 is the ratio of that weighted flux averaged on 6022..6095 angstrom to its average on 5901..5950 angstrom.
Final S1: 1.08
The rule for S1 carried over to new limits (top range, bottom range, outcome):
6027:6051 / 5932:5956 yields 1.07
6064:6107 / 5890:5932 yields 1.12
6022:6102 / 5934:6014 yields 1.05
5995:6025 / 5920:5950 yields 1.03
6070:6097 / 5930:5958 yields 1.06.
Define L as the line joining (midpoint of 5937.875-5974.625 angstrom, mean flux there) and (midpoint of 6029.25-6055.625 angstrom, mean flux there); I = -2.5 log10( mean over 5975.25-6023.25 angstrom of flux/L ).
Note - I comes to 0.03 mag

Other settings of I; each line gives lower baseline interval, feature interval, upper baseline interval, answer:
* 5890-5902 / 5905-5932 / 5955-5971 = -0.071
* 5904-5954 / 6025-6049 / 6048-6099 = -0.026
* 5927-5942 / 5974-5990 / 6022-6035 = 0.017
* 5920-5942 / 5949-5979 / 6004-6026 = -0.011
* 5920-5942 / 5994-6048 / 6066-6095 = -0.012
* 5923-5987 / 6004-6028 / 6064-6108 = 0.002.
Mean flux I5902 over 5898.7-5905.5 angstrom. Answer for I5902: 23.2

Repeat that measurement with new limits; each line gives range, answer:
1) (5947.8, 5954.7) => 23.8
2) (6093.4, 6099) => 24.8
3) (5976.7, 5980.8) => 23.9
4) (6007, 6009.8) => 24.5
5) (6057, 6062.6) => 24.9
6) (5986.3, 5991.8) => 24.2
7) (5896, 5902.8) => 22.5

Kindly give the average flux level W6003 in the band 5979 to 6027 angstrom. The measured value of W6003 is 24.3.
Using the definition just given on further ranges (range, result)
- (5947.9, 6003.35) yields 24.3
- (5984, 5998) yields 24.3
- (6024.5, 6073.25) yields 24.9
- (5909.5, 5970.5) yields 24.3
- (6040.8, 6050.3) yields 25.3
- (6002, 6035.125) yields 24.4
